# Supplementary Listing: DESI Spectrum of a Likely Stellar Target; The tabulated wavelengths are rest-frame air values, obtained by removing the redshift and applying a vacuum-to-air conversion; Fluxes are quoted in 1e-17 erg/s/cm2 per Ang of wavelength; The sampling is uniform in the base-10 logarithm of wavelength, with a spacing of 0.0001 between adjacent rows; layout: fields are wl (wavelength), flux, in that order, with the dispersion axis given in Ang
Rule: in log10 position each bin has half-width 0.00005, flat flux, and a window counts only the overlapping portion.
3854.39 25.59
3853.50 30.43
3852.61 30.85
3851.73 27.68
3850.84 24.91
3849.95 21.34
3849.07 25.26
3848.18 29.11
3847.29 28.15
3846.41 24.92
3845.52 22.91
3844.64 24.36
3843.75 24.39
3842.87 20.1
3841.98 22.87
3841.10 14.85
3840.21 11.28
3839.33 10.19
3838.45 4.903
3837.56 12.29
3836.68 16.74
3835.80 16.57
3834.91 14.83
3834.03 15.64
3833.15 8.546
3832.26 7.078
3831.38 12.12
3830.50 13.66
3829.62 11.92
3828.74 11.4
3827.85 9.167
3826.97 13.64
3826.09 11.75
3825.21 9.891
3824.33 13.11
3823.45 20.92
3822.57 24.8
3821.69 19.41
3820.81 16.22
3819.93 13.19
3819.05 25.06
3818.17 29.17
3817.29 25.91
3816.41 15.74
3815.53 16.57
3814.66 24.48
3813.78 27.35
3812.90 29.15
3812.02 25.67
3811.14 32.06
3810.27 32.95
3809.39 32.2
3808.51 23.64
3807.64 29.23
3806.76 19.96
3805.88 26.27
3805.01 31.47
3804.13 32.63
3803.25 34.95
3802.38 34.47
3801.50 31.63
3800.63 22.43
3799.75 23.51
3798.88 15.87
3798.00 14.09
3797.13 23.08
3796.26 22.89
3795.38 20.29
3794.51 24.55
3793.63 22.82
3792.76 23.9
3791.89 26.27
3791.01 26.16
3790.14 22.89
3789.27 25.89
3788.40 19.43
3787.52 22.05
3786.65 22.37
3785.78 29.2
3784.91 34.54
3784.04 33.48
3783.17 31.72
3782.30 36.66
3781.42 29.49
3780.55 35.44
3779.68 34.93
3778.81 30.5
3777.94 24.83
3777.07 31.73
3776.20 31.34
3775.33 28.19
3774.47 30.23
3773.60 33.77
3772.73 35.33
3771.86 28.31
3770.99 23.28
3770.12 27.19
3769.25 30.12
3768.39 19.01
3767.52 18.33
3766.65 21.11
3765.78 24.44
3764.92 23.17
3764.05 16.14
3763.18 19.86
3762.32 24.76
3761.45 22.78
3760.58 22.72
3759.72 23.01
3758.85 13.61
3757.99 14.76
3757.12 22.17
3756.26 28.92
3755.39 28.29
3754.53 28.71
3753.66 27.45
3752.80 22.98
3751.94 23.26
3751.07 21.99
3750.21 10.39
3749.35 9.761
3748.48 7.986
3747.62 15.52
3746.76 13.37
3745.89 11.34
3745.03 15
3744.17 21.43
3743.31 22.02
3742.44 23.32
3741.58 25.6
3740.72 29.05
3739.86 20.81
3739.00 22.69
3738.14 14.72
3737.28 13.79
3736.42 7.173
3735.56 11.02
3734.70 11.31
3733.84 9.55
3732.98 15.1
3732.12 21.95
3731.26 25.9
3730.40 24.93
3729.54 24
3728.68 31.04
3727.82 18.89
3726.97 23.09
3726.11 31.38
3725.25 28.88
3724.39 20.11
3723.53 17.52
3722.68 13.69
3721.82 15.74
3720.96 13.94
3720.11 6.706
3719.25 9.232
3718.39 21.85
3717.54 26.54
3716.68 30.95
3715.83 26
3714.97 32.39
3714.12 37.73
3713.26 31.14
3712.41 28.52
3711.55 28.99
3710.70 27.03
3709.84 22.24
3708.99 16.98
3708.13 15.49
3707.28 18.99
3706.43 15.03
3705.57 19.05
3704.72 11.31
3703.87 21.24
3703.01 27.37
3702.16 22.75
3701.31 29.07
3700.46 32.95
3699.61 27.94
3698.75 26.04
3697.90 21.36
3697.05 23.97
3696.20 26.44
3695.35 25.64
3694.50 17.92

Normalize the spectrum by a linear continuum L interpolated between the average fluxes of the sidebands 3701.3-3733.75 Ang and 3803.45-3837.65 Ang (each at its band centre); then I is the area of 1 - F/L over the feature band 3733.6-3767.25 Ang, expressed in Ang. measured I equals 3.6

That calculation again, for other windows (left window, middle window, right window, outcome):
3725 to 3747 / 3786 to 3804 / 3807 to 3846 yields -4.88 Ang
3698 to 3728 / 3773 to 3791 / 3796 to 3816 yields -2.80 Ang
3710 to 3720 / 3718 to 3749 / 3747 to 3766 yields 7.16 Ang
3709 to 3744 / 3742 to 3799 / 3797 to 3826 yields -2.39 Ang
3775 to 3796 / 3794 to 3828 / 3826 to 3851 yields -0.89 Ang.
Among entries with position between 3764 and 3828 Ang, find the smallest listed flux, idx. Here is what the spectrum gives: 9.167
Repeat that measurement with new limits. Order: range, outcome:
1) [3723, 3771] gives 7.173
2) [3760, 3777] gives 16.14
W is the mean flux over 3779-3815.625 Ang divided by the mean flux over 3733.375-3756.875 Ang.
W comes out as 1.5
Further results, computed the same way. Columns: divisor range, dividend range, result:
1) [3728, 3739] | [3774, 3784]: 1.77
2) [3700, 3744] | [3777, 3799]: 1.23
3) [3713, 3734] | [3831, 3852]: 0.82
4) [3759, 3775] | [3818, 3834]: 0.61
